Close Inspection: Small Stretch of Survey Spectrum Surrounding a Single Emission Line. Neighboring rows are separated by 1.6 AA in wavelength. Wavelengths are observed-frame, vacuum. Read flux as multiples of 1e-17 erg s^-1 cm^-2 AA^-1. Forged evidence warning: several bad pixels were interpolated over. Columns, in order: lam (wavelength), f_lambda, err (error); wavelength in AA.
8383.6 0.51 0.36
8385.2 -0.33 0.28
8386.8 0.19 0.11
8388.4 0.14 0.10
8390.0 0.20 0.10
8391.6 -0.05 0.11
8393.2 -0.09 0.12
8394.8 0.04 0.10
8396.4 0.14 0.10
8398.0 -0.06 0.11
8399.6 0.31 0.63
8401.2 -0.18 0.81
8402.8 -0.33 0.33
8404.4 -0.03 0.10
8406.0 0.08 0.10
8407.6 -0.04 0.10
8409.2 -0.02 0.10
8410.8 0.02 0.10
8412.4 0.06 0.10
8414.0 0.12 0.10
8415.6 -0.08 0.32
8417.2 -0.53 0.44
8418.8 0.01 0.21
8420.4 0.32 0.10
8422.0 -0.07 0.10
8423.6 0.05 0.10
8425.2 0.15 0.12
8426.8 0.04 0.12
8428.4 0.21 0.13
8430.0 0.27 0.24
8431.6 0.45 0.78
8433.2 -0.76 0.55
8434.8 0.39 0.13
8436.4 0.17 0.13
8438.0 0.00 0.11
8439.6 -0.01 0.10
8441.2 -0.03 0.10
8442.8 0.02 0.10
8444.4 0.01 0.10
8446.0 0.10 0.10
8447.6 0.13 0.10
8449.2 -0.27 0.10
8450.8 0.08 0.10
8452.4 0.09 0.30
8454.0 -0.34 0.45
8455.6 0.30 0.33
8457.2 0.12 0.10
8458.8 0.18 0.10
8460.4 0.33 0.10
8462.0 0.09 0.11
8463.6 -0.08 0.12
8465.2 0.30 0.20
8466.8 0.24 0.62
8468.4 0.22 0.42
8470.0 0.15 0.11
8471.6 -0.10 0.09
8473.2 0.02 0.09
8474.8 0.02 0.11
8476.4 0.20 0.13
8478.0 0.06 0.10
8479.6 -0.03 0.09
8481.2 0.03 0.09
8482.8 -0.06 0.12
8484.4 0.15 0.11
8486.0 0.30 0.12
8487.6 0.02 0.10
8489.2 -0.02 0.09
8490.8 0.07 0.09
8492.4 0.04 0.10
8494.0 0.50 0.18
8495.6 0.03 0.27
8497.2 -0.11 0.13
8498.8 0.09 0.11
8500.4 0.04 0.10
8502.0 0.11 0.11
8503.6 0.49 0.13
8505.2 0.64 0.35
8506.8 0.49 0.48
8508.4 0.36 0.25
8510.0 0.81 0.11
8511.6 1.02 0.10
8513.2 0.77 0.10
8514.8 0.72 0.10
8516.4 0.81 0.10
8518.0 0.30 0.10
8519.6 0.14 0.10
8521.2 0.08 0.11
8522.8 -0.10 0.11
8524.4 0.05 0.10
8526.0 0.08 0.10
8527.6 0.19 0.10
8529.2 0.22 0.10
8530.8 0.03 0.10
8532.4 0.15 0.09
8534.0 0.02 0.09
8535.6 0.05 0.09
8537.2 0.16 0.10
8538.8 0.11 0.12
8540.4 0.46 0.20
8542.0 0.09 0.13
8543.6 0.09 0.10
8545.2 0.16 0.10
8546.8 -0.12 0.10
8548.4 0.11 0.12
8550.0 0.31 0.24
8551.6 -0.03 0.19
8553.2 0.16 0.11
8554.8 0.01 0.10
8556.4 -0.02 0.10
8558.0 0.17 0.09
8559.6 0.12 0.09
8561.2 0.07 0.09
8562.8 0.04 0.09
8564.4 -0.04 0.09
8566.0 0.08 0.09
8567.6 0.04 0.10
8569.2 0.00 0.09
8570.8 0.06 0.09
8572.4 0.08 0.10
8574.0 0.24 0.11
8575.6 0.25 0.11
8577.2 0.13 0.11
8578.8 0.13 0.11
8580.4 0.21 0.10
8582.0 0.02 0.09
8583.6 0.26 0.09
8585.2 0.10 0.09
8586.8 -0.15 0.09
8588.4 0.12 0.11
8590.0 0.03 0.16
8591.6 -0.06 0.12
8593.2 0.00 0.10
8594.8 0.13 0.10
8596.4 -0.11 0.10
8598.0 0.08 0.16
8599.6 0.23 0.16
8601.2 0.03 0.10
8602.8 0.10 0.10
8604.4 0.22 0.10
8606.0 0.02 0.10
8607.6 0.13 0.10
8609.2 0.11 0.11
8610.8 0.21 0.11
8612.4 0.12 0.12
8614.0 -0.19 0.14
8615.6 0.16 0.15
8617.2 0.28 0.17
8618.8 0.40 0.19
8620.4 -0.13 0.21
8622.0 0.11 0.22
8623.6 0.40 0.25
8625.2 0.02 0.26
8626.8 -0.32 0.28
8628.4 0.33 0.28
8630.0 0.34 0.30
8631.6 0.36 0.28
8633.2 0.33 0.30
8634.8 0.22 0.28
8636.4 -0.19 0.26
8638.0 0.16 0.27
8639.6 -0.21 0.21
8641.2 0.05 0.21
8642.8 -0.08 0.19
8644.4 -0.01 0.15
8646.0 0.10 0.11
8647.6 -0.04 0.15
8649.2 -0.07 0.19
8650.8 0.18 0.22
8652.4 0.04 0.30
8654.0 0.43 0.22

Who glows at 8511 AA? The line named [O II] 3727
